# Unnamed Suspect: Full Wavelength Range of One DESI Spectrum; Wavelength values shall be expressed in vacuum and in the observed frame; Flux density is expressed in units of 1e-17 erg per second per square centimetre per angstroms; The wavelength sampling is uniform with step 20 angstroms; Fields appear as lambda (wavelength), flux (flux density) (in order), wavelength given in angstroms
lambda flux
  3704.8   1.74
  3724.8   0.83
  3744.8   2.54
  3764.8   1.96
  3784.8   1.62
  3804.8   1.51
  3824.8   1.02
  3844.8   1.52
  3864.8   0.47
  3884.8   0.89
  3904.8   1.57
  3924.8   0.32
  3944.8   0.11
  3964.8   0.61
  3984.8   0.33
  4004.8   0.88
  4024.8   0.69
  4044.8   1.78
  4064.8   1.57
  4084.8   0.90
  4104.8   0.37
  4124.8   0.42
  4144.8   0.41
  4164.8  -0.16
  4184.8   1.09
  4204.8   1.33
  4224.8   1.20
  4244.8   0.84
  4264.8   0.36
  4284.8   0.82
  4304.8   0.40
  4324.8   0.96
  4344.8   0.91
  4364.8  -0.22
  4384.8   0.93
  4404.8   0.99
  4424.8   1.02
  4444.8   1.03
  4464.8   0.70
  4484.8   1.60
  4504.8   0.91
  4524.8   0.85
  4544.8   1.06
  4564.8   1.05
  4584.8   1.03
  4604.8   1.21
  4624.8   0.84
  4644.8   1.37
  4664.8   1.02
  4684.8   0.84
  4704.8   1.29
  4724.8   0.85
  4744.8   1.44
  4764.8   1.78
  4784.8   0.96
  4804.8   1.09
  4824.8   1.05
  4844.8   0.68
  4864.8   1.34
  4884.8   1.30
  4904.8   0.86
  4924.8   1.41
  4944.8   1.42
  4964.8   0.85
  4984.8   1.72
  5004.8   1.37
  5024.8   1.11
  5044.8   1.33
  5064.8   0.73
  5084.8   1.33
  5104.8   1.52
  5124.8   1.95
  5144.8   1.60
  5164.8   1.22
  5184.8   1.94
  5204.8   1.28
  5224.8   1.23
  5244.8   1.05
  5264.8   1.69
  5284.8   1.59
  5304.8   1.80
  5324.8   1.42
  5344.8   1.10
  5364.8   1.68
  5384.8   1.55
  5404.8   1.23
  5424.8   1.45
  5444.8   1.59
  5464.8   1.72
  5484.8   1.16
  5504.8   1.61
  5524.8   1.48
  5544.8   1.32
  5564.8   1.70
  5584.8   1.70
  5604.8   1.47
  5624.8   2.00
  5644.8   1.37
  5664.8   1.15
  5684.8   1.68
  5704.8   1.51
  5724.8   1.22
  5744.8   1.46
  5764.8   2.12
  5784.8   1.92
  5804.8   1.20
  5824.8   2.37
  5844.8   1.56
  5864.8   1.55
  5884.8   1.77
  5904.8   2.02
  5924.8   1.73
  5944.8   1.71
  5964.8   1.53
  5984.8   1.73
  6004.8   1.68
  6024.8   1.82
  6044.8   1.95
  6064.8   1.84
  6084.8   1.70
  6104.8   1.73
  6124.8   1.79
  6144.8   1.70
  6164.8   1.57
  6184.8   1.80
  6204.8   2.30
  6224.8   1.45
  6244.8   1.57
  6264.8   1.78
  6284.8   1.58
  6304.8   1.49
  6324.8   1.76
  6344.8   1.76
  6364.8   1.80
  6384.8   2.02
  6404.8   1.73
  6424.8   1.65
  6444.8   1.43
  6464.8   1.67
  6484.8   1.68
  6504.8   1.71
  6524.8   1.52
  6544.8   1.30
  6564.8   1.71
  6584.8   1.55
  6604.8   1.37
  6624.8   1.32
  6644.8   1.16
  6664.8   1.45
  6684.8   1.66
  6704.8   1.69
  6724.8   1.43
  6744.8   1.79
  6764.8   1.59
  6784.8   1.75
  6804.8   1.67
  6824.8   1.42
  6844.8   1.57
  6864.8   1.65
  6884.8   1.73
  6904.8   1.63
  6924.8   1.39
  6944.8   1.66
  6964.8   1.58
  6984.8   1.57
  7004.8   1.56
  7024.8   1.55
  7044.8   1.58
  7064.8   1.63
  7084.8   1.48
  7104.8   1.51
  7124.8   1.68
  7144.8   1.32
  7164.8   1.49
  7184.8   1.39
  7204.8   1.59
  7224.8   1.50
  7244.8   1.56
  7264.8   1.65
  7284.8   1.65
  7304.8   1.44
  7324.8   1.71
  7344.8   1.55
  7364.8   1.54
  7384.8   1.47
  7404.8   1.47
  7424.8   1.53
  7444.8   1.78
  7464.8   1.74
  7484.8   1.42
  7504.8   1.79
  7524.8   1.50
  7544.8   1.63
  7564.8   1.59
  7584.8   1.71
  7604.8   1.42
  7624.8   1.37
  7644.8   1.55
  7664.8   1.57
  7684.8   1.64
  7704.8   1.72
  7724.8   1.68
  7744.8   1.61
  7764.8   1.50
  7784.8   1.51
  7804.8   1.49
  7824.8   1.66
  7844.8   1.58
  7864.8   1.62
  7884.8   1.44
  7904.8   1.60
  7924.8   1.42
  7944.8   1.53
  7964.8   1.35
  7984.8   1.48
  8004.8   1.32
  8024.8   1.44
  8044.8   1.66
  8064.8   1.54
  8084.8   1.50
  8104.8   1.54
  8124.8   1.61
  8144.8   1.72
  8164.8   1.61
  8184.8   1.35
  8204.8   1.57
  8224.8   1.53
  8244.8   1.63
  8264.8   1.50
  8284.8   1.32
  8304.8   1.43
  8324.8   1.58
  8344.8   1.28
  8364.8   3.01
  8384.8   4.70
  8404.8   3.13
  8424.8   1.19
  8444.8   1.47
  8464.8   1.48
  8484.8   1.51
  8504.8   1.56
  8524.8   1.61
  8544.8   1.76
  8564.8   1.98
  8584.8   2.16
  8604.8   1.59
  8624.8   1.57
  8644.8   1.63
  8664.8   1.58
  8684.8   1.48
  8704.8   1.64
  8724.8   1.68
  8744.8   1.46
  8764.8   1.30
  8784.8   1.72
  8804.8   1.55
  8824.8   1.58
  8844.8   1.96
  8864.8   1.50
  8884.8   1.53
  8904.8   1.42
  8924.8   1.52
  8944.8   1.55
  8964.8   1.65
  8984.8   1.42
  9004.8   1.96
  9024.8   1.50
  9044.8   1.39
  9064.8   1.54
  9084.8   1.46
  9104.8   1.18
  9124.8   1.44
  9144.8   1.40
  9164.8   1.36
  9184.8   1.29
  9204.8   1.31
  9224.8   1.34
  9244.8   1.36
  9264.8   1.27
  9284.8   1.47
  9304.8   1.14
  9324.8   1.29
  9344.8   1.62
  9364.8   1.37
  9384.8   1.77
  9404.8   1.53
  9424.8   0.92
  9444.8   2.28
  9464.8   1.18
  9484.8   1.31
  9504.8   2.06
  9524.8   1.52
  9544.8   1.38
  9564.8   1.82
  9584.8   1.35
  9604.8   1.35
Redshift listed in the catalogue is 0.28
